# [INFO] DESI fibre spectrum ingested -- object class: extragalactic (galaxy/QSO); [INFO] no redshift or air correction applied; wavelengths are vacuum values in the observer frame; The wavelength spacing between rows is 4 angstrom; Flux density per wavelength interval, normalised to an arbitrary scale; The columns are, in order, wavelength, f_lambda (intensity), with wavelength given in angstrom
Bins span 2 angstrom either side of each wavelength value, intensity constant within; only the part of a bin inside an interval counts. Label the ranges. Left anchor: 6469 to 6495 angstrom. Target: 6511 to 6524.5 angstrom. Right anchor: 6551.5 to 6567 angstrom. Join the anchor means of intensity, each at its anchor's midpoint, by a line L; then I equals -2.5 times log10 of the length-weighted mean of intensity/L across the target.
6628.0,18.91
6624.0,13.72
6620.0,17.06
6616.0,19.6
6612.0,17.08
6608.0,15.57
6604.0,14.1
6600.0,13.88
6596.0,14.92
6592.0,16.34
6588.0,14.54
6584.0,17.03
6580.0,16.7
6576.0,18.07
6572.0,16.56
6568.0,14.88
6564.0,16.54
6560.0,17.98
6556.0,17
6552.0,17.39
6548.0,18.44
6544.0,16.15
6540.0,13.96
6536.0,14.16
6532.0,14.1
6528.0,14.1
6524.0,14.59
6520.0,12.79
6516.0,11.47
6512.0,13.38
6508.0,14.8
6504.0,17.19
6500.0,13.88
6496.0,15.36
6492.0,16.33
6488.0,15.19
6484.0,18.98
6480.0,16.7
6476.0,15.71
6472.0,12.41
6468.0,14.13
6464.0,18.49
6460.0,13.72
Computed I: 0.26 mag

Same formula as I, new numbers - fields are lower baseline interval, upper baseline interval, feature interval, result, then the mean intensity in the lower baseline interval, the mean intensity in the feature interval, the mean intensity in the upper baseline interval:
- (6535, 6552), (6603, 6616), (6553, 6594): -0.03 mag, 16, 16.6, 16.3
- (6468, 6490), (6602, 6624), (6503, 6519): 0.14 mag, 15.6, 13.9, 16.4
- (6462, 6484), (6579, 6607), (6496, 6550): 0.07 mag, 15.8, 14.6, 15.3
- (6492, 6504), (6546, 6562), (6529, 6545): 0.17 mag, 15.3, 14.5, 17.7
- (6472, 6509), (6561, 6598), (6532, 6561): -0.01 mag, 15.9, 16.2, 16.2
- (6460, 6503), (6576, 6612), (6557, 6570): -0.06 mag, 15.7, 16.5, 15.6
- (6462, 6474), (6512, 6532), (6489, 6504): -0.10 mag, 15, 15.5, 13.3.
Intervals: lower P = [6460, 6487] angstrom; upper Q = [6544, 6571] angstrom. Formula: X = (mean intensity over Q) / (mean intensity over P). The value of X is 1.1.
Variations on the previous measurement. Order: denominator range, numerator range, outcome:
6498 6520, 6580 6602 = 1.10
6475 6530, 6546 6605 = 1.09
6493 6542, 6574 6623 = 1.14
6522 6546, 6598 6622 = 1.12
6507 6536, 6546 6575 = 1.25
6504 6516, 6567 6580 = 1.18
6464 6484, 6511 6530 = 0.85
